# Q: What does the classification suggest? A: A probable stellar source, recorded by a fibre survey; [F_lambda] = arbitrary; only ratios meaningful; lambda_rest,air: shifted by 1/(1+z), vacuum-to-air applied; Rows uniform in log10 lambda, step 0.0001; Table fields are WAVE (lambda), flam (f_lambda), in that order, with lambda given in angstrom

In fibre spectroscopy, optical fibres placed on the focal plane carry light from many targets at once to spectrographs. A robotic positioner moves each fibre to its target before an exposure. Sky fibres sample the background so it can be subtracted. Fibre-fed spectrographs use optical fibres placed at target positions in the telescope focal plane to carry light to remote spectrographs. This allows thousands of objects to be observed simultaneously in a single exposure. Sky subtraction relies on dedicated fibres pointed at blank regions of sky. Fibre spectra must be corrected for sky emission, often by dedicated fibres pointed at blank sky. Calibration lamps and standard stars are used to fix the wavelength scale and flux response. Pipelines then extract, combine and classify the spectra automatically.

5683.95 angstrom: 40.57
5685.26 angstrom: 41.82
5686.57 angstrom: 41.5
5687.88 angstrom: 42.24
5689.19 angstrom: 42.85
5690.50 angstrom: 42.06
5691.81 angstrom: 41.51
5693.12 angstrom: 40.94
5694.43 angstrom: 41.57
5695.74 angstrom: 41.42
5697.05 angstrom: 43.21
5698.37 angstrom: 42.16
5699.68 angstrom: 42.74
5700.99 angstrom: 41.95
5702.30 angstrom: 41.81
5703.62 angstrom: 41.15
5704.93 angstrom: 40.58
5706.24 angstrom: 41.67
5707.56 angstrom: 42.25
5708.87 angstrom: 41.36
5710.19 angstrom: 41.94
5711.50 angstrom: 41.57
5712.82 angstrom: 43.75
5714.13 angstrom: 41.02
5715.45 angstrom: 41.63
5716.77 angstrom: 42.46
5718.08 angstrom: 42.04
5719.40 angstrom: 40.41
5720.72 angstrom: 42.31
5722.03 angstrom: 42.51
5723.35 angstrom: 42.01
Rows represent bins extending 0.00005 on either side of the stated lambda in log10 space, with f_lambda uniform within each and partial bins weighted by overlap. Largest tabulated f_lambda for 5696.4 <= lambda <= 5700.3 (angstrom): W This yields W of 43.21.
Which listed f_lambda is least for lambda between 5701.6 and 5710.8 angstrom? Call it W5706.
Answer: 40.58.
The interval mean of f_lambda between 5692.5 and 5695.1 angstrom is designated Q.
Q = 41.3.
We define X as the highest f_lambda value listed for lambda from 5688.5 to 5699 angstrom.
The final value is 43.21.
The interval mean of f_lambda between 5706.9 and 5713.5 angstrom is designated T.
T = 42.2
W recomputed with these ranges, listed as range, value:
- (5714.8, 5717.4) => 42.46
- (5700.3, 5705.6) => 41.95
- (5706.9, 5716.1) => 43.75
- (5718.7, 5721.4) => 42.31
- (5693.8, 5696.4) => 41.57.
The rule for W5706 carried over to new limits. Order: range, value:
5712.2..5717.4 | 41.02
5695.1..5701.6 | 41.42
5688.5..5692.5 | 41.51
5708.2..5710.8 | 41.36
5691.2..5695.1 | 40.94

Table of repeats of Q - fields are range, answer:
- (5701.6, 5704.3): 41.5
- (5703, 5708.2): 41.4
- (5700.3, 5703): 41.9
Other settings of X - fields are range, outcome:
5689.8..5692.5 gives 42.06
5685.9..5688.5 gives 42.24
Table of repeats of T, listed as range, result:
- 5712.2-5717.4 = 42.2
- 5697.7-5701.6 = 42.3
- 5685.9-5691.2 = 42.1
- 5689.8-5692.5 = 41.8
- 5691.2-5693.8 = 41.3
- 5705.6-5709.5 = 41.7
